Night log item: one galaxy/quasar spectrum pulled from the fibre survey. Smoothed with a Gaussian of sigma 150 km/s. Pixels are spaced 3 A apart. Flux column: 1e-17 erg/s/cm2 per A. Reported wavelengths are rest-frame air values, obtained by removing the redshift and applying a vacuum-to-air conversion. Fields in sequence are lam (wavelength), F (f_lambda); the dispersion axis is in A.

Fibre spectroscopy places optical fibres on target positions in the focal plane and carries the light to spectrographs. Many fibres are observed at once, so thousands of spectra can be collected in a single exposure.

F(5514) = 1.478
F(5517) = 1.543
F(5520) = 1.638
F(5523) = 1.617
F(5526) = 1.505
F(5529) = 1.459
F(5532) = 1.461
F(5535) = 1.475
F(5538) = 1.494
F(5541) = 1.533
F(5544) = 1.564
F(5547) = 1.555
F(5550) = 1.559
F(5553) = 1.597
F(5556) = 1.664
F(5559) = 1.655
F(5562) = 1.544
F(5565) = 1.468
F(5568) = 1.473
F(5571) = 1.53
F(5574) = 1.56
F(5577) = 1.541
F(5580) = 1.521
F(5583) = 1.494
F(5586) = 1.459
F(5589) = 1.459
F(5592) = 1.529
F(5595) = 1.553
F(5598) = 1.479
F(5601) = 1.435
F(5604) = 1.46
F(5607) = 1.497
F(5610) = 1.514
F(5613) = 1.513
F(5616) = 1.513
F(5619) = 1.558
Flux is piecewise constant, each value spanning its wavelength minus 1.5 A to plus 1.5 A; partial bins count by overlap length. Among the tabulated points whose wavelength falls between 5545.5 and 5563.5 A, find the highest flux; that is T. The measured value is 1.664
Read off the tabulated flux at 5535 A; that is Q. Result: 1.475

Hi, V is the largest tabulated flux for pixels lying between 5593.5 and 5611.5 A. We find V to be 1.553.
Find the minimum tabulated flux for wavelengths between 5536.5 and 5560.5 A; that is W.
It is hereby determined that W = 1.494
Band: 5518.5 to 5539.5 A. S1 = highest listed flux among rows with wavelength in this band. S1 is 1.638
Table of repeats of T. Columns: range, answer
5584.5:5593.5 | 1.529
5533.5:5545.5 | 1.564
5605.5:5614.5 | 1.514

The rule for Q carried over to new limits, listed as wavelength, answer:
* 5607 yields 1.497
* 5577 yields 1.541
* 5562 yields 1.544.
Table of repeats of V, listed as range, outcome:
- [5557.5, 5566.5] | 1.655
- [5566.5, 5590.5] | 1.56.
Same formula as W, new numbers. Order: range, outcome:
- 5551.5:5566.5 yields 1.468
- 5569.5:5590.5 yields 1.459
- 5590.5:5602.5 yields 1.435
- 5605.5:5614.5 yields 1.497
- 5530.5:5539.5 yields 1.461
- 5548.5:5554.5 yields 1.559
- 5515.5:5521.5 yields 1.543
